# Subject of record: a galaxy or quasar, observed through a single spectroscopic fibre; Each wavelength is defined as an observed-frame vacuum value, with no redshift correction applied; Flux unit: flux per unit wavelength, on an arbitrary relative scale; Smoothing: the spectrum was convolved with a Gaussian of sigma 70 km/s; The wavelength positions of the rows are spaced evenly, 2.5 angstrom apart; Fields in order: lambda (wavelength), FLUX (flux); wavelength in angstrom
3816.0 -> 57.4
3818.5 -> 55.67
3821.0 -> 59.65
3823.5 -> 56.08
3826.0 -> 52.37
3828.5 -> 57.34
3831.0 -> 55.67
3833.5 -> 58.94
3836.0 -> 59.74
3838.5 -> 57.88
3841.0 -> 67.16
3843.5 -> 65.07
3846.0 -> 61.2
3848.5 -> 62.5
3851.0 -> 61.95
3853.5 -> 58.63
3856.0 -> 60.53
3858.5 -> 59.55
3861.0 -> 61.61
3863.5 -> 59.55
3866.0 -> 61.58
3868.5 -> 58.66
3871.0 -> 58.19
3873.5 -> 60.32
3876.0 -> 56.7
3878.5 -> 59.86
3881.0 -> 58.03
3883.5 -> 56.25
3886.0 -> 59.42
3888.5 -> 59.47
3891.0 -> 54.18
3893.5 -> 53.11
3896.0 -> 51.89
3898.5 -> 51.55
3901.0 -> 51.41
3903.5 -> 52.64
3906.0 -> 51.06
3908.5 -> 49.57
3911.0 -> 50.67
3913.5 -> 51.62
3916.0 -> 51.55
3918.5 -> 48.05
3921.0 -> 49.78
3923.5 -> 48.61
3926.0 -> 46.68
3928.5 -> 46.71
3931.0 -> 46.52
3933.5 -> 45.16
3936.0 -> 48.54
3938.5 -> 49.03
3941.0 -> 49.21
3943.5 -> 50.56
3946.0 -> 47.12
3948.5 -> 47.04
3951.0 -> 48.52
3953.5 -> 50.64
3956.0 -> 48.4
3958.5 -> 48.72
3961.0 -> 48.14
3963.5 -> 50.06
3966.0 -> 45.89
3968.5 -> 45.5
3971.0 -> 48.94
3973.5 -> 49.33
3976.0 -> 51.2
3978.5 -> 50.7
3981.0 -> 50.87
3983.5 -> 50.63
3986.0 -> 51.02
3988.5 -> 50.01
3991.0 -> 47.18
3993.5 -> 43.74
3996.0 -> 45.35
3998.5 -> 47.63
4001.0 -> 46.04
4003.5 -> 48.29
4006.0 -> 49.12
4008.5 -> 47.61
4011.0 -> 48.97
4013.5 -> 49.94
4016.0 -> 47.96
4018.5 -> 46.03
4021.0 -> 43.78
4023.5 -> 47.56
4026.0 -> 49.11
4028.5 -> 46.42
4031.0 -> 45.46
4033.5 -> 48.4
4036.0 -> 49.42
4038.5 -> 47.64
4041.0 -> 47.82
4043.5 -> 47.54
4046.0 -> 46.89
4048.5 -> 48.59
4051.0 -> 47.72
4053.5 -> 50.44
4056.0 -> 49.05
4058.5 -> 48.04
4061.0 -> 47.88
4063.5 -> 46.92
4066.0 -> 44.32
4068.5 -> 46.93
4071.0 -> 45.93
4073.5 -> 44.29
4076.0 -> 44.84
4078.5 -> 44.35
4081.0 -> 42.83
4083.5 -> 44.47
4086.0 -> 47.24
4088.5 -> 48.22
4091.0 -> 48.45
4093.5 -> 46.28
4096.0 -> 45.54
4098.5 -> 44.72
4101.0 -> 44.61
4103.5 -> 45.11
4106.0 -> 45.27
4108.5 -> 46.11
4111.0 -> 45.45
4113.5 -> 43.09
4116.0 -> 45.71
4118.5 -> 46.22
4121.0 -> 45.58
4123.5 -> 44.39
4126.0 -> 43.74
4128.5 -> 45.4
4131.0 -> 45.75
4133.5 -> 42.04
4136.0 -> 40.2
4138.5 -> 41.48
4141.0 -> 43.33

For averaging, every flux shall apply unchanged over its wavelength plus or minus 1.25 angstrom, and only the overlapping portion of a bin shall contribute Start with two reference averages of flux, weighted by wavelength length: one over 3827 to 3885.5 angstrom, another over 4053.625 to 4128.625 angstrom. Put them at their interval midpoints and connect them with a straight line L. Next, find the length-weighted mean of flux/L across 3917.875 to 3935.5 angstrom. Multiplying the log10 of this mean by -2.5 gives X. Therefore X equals 0.17 mag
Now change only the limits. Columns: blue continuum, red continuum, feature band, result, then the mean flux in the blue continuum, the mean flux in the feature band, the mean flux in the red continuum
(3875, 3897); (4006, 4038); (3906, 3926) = 0.099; 56.6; 49.8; 47.6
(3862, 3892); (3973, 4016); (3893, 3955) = 0.108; 58.6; 49.4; 48.7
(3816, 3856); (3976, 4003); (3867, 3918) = 0.012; 59.3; 54.7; 48.4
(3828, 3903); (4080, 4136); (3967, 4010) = 0.073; 58.6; 48.4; 45.2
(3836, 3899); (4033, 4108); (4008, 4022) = 0.058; 59.1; 47.4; 46.6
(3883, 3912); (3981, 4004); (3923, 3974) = 0.053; 53.4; 48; 47.9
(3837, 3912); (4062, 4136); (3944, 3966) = 0.101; 57.7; 48.5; 45.2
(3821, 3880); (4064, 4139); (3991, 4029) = 0.070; 59.6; 47.2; 45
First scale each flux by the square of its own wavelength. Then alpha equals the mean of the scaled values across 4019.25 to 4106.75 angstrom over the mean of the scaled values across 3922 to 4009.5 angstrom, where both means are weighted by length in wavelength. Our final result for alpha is 1.01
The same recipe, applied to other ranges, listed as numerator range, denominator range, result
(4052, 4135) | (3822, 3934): 0.91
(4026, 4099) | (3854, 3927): 0.93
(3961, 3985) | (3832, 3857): 0.86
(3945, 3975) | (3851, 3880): 0.85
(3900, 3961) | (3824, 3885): 0.86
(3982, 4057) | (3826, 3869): 0.87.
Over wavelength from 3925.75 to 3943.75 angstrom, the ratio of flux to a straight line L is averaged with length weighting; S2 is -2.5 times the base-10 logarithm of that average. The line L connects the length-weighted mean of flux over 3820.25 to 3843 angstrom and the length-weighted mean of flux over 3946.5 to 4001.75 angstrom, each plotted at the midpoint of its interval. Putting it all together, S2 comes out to 0.08 mag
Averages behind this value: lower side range 58.5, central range 47.7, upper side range 48.4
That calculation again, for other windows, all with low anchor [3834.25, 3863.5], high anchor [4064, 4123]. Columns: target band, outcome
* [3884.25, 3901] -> 0.07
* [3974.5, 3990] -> 0.04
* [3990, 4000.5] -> 0.13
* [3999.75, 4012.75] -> 0.07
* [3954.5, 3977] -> 0.11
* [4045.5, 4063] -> -0.01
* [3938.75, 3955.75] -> 0.13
